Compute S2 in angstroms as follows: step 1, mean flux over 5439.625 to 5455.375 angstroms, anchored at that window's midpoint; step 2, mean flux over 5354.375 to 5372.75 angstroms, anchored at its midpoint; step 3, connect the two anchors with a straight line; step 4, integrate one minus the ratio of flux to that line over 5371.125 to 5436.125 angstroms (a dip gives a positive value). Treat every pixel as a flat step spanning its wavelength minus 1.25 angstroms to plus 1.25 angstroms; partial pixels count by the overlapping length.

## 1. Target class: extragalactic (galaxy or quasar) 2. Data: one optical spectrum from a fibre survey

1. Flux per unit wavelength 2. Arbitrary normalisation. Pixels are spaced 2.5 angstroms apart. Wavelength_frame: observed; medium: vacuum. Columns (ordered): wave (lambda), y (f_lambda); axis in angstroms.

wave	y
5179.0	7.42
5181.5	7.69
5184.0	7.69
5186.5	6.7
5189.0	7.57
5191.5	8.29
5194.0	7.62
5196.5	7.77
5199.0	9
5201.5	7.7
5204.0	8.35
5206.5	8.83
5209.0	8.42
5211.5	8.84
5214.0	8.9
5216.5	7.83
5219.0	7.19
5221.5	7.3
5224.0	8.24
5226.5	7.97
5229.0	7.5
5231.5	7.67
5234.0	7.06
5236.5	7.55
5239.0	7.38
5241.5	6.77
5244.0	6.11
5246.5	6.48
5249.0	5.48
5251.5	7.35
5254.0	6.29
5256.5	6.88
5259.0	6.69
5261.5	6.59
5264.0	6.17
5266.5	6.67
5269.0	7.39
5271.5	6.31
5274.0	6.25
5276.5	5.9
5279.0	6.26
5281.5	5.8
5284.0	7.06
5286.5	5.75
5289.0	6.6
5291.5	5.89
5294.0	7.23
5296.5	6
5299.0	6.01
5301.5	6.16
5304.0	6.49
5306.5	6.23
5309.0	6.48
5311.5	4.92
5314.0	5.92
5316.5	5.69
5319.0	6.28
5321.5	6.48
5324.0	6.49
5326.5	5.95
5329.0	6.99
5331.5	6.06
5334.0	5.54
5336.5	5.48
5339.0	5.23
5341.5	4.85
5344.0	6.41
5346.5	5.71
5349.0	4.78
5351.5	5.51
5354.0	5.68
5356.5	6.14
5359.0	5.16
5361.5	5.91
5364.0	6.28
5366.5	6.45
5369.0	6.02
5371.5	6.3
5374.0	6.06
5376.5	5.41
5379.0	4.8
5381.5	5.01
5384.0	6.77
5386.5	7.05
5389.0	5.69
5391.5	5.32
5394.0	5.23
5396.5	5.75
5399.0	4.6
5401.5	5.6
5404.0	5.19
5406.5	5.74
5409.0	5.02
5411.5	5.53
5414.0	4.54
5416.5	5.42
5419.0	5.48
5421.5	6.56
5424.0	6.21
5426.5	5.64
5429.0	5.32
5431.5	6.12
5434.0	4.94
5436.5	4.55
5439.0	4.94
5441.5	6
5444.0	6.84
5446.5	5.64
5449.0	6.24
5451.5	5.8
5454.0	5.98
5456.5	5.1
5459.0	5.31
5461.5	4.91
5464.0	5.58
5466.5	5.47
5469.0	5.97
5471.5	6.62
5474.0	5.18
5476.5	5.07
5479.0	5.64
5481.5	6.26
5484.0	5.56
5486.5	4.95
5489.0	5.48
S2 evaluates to 4.96 angstroms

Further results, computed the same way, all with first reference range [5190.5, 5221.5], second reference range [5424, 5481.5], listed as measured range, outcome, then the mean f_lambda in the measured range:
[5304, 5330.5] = 3.3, 6.16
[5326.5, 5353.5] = 4.5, 5.67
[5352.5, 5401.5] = 4.9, 5.76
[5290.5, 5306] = 2.0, 6.3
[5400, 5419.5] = 2.5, 5.3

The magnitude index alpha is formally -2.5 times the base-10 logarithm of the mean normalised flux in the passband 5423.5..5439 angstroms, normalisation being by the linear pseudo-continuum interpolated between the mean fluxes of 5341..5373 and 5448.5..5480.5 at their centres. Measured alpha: 0.05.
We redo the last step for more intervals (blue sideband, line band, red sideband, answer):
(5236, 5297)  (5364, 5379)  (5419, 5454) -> 0.014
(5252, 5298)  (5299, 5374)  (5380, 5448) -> 0.025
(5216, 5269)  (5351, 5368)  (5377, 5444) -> 0.014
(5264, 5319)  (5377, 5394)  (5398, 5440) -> -0.021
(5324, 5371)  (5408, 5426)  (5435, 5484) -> 0.029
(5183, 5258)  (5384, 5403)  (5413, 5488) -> 0.076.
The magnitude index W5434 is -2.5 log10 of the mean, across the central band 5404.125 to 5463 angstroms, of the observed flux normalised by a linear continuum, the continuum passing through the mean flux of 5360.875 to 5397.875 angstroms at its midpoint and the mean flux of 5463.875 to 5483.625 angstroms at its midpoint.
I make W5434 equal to 0.04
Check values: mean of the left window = 5.87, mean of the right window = 5.72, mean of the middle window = 5.55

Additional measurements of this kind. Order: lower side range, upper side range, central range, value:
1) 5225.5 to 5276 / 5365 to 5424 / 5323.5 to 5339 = 0.03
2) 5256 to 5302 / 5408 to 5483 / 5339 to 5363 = 0.09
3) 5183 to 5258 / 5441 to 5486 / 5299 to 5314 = 0.15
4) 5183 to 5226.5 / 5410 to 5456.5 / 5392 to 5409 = 0.12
